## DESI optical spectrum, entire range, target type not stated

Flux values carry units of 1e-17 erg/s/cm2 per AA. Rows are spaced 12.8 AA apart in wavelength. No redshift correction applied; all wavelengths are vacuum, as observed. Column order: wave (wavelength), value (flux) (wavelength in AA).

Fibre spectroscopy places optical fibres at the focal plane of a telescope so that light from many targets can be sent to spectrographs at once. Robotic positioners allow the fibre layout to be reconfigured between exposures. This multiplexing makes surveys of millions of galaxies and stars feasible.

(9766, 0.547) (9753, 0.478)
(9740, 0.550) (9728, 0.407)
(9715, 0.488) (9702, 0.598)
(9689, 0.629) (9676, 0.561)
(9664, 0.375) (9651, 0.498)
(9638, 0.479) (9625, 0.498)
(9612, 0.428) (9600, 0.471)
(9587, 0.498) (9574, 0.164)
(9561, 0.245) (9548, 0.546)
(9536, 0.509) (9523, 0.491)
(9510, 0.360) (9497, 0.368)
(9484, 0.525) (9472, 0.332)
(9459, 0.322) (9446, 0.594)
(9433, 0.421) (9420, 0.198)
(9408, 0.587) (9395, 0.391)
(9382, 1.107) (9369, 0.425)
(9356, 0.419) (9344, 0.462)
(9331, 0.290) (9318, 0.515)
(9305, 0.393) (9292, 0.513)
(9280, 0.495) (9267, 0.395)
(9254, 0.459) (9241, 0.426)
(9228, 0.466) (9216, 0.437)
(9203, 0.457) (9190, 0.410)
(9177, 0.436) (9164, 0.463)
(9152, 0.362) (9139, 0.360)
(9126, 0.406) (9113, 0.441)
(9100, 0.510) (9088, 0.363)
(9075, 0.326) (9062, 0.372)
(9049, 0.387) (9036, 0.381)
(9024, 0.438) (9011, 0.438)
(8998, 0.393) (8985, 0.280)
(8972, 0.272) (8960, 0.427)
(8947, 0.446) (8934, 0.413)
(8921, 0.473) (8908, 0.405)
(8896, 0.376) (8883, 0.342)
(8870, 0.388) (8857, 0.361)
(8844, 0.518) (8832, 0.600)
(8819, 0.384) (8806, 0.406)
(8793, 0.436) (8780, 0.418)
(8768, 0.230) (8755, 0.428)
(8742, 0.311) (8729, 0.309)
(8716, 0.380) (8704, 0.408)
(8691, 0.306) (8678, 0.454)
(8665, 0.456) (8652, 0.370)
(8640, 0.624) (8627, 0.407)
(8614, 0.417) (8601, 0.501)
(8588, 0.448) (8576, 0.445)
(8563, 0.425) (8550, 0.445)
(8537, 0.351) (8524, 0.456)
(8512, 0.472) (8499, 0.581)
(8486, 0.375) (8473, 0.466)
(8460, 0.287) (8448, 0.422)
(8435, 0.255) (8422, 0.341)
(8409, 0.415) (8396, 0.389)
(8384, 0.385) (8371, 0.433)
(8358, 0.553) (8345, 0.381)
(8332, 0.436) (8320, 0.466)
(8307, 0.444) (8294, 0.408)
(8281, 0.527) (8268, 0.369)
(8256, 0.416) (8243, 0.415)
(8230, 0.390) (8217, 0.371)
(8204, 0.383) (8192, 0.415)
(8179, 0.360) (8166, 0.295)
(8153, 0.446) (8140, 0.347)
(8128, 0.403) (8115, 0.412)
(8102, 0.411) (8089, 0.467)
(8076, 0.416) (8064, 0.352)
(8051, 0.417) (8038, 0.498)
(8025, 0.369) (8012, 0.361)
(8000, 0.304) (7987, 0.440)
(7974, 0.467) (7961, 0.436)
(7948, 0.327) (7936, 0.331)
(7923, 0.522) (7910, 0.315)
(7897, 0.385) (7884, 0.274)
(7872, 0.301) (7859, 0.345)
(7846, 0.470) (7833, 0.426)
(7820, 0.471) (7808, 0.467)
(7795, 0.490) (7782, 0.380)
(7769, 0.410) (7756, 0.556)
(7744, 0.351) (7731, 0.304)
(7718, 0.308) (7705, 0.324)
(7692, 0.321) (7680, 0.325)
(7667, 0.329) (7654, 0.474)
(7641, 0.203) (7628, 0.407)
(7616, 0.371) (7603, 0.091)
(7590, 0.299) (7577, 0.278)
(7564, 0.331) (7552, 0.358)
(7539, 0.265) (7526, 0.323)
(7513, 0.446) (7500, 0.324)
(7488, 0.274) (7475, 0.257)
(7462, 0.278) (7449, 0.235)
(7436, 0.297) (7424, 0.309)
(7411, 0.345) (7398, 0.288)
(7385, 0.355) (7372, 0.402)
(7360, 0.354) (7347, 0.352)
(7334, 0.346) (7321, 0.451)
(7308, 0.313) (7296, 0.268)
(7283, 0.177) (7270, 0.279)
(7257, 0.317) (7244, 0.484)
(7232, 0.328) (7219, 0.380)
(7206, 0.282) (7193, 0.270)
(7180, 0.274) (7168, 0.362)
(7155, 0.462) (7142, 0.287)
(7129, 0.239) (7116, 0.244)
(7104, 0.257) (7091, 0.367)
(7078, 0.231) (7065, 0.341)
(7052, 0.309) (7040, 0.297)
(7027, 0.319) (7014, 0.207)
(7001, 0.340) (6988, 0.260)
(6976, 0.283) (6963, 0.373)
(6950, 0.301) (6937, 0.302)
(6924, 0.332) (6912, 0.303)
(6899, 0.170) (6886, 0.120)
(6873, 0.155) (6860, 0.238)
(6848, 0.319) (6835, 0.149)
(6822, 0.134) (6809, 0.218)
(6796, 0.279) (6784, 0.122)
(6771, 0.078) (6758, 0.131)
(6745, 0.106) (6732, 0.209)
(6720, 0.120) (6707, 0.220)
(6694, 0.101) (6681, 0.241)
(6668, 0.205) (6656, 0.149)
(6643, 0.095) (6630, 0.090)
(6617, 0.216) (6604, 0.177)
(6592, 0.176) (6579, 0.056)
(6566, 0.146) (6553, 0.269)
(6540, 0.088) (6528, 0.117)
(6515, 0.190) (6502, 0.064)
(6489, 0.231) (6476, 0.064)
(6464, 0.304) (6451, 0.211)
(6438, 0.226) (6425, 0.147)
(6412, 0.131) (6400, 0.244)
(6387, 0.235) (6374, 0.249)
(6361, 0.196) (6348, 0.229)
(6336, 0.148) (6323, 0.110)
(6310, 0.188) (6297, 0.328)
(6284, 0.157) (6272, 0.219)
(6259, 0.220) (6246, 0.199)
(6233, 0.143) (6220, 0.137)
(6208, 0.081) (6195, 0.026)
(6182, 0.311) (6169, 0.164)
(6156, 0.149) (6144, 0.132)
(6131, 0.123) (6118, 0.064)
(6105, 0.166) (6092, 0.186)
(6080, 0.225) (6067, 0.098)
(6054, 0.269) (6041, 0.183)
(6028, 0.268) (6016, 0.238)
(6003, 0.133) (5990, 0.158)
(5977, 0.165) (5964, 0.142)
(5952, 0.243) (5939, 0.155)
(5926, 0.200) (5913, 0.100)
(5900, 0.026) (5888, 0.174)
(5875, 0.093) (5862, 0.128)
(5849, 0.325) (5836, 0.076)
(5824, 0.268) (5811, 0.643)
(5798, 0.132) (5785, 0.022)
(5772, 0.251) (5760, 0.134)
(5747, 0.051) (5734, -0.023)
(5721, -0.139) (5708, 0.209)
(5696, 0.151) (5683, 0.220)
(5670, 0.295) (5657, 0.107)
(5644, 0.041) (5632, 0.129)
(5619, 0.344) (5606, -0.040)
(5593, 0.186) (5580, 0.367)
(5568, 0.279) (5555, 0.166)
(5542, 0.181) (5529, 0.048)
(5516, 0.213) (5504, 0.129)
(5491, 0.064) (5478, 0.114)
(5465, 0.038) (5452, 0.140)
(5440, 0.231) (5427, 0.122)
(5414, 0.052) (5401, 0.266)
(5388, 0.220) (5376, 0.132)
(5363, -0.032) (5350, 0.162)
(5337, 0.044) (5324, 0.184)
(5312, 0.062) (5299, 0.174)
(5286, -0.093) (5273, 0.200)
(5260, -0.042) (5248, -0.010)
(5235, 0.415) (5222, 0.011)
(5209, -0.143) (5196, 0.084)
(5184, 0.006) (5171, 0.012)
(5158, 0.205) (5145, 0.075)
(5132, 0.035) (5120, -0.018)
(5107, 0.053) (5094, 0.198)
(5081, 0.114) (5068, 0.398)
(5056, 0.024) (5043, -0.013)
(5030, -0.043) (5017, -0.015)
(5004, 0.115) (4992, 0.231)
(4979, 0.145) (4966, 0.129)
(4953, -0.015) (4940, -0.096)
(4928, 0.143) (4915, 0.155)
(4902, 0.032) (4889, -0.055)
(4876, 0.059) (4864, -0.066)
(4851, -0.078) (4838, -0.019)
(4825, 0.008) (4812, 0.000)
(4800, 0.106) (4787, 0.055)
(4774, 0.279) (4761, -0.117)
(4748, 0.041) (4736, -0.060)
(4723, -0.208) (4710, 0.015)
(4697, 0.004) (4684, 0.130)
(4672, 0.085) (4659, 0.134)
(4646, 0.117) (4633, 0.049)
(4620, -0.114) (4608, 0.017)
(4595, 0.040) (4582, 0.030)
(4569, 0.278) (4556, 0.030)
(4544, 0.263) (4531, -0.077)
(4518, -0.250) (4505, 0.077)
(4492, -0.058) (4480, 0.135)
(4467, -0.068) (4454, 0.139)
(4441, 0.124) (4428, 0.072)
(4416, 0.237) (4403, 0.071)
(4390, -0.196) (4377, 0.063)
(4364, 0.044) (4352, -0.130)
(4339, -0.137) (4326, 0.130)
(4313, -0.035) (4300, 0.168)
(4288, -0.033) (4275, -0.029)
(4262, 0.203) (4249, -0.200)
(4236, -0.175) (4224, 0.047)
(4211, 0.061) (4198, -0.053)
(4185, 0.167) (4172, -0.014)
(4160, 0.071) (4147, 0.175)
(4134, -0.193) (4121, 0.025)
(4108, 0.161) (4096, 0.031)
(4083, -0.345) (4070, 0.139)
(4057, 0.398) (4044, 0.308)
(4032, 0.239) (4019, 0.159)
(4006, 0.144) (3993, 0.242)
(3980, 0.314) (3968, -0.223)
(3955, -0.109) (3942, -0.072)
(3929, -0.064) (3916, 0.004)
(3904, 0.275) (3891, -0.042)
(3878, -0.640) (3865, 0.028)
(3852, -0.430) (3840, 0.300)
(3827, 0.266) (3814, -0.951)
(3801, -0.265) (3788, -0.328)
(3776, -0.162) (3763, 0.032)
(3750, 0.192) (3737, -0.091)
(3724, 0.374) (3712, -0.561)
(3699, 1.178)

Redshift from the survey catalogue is 0.73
